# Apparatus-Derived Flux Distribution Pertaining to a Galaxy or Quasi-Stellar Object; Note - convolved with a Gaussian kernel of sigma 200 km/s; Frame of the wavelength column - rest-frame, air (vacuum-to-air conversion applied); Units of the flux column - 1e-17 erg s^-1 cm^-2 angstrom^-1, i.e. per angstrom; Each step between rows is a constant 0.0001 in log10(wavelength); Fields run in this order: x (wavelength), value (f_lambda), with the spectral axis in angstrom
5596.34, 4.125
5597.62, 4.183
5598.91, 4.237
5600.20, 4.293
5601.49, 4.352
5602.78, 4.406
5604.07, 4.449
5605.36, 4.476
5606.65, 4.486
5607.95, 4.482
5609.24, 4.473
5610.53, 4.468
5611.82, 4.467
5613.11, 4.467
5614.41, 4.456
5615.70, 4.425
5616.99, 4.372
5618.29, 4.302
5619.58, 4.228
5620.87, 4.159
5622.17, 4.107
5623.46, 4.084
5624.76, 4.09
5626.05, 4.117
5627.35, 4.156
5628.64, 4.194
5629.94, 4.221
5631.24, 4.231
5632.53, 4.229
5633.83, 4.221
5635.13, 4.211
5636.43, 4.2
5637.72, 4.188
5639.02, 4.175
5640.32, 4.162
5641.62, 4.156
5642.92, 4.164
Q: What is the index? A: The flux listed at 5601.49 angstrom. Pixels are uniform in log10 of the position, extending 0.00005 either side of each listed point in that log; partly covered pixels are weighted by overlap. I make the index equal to 4.352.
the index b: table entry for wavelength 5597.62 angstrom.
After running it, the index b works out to 4.183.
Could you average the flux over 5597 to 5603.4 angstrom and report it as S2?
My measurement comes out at 4.29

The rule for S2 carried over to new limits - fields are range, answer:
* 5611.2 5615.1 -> 4.46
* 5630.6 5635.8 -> 4.22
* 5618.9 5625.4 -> 4.14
